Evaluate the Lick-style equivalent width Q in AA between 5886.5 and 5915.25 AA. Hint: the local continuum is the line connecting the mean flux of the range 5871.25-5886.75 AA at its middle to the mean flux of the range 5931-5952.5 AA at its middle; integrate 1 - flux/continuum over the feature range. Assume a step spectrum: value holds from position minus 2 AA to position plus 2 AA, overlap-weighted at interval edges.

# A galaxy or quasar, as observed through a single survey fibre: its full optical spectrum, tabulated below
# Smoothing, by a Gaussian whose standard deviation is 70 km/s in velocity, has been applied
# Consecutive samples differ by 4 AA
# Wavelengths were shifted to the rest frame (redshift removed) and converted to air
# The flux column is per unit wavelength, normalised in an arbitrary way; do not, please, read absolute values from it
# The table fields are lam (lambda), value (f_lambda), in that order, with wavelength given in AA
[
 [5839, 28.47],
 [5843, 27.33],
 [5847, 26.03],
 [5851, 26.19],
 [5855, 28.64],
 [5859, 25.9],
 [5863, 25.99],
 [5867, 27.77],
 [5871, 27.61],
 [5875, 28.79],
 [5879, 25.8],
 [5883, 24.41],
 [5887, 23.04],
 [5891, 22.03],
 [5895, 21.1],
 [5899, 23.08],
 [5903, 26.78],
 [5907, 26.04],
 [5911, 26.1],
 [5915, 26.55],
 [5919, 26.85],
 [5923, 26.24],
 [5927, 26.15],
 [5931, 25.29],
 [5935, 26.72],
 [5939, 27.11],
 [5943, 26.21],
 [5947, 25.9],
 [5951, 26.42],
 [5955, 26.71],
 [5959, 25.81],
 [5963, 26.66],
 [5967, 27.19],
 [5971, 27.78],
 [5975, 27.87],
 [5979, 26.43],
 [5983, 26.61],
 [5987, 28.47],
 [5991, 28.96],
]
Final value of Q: 2.1 AA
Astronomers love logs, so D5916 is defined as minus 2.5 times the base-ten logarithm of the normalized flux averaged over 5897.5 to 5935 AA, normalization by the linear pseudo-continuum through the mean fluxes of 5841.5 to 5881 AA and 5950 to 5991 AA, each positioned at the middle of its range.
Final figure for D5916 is 0.044 mag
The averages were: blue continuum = 27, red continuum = 27.1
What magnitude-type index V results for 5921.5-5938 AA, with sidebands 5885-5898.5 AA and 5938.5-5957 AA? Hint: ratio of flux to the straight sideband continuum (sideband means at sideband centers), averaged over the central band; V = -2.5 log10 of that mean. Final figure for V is -0.05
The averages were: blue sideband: 22.2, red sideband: 26.4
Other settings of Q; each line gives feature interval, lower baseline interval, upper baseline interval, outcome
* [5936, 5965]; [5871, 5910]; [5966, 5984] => 0.1 AA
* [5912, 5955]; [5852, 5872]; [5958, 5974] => 1.1 AA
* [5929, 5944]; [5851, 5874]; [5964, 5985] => 0.5 AA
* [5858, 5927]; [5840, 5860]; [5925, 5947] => 2.8 AA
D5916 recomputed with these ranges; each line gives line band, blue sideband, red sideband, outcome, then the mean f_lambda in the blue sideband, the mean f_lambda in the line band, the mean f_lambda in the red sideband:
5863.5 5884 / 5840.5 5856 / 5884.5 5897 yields -0.12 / 27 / 26.9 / 22.2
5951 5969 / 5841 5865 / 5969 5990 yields 0.03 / 26.7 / 26.6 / 27.5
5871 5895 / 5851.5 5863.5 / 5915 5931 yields 0.08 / 26.9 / 24.7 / 26.3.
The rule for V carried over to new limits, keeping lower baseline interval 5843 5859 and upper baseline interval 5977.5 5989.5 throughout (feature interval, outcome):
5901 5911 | 0.028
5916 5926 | 0.023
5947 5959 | 0.035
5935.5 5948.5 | 0.028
